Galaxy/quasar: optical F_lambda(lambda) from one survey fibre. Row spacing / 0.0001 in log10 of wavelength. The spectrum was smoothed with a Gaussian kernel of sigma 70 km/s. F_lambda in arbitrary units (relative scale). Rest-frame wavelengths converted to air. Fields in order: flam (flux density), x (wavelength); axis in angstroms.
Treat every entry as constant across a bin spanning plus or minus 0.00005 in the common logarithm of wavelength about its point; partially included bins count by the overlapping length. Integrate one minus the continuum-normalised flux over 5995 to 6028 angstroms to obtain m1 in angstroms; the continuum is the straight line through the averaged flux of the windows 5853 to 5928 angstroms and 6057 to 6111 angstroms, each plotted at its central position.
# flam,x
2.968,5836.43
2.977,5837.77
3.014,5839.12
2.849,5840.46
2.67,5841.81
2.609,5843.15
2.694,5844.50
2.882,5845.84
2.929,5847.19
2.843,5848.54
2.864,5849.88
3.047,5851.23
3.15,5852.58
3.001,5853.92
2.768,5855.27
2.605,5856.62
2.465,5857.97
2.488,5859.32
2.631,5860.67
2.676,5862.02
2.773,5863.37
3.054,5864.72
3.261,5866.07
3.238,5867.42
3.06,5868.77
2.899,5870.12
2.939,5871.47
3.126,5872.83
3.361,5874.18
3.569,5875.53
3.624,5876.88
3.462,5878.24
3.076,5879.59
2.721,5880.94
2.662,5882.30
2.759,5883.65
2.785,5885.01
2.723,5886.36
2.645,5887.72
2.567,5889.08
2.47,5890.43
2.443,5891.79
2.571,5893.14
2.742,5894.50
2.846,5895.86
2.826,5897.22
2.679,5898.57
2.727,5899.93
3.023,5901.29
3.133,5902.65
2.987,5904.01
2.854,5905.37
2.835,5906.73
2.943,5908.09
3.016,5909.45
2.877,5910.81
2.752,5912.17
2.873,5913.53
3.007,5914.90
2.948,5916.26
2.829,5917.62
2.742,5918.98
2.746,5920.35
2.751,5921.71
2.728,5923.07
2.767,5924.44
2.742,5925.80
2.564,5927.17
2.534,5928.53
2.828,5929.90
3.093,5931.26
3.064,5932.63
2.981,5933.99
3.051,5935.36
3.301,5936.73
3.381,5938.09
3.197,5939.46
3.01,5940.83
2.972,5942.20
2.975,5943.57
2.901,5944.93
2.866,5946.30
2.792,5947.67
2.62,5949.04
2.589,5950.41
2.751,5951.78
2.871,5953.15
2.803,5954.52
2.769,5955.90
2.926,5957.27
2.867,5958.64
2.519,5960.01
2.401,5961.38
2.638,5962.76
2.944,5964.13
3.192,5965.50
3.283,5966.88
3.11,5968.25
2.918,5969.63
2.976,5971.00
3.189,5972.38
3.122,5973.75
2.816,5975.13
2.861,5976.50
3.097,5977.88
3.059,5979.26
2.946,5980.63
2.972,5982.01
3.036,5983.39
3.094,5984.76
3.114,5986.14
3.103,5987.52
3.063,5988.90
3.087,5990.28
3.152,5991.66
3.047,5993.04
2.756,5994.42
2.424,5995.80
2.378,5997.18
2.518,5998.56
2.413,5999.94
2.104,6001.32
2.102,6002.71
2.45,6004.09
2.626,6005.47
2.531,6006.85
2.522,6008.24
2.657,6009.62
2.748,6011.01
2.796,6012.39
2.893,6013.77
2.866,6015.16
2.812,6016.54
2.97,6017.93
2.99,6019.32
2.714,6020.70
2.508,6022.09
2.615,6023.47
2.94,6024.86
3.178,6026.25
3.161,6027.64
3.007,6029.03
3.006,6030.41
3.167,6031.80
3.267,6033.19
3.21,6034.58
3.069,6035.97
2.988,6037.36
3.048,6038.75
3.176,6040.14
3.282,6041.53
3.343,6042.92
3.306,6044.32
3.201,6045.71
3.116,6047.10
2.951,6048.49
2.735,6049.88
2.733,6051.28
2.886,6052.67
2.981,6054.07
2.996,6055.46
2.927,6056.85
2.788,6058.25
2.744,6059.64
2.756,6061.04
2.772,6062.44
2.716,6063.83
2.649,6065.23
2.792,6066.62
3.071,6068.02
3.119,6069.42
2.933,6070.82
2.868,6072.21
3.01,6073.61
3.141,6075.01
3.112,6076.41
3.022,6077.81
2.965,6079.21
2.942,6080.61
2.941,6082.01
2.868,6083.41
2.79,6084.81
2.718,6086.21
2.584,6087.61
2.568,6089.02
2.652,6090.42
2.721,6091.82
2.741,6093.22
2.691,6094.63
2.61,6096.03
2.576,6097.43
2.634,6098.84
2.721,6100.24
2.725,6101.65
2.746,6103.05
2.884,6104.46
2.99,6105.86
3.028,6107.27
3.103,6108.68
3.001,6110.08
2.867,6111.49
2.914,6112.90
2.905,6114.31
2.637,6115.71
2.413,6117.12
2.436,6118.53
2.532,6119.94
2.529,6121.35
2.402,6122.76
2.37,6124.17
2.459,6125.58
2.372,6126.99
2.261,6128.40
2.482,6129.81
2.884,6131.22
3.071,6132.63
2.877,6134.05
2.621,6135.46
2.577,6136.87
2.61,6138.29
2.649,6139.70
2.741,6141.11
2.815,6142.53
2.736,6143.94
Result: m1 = 2.2 angstroms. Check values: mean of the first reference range 2.86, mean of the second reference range 2.83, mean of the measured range 2.66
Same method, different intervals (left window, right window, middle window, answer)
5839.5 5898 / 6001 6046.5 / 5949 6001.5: 0.3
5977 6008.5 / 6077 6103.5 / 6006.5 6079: -4.8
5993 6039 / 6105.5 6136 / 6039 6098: -3.6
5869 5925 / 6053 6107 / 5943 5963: 0.8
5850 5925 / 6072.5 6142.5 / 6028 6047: -2.6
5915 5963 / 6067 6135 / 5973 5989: -1.1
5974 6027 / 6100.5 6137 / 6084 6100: 0.3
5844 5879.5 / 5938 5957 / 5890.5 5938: 1.1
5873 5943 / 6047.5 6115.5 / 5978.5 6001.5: 0.1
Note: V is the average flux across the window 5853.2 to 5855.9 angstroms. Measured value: 2.9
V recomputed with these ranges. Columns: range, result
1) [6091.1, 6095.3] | 2.72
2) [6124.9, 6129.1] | 2.36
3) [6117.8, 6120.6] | 2.48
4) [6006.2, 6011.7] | 2.61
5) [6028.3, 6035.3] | 3.13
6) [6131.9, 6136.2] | 2.85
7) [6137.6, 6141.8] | 2.67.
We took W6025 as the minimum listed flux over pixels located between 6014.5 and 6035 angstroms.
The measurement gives 2.508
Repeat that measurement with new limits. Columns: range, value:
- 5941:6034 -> 2.102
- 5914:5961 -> 2.519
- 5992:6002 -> 2.104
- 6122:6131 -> 2.261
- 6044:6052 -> 2.733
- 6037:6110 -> 2.568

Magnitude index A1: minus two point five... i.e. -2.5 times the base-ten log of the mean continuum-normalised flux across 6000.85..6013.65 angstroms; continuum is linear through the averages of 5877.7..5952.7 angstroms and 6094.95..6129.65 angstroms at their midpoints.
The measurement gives 0.10 mag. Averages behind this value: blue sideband 2.85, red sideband 2.67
